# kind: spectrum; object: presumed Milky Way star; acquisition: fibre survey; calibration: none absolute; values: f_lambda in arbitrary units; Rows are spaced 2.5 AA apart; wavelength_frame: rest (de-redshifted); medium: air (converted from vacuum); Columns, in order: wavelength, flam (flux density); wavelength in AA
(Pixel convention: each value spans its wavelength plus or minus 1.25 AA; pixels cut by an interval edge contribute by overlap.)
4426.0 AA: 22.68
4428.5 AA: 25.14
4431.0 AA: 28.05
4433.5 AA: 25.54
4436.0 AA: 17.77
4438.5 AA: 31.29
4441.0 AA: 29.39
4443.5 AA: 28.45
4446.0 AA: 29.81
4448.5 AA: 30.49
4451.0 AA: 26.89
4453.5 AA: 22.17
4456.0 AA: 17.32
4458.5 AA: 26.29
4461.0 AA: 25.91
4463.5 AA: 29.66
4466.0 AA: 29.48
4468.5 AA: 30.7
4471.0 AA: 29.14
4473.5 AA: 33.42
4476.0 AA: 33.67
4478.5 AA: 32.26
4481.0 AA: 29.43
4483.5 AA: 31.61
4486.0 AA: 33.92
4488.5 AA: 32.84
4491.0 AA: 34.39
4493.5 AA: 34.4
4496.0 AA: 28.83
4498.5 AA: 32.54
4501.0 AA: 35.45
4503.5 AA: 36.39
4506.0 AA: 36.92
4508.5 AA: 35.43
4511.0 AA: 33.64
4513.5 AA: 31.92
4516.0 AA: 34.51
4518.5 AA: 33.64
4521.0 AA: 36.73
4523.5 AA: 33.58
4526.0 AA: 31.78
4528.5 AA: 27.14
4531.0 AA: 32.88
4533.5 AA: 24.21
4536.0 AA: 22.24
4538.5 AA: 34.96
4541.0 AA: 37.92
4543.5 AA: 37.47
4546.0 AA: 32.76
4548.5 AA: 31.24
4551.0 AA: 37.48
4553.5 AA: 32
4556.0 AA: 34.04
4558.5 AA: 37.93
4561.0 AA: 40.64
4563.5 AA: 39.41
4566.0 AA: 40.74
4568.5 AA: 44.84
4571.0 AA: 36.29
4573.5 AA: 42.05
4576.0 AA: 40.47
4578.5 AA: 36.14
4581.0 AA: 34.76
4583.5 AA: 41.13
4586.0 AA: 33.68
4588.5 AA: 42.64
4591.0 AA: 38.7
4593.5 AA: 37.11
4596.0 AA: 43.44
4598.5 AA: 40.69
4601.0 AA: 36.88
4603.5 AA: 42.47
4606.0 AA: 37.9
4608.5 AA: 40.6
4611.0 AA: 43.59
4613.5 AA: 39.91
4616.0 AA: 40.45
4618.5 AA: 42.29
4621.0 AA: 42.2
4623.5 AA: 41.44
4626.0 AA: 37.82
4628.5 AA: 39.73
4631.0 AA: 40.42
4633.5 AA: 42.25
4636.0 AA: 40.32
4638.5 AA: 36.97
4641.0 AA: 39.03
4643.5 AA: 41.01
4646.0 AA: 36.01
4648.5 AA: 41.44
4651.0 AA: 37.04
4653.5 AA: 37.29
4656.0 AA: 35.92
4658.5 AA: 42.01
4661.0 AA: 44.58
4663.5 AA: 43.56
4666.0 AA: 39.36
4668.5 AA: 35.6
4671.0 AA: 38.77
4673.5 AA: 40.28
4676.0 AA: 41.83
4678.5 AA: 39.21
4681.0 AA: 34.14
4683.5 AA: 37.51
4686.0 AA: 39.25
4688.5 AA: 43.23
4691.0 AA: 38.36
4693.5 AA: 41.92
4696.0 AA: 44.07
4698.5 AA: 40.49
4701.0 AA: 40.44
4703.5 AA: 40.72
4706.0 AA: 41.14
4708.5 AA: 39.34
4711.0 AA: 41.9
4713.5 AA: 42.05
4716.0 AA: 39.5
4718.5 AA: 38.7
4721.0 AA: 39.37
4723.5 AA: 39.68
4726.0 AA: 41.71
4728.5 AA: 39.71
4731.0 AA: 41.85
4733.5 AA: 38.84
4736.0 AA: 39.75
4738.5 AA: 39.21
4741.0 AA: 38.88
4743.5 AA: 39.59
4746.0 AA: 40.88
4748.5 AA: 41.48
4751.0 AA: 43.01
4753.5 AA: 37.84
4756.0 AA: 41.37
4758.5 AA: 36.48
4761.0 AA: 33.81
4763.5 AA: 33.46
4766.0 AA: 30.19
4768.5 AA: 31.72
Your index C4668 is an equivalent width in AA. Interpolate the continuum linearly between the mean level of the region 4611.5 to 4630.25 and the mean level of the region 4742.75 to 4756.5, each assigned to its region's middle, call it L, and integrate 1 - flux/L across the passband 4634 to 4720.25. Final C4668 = 1.8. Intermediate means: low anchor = 40.7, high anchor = 40.7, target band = 39.8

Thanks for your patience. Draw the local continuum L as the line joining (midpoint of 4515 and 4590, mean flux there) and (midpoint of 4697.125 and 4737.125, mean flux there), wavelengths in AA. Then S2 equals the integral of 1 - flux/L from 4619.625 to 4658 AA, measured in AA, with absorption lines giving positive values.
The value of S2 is -1.3 AA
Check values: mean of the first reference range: 35.5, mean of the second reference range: 40.3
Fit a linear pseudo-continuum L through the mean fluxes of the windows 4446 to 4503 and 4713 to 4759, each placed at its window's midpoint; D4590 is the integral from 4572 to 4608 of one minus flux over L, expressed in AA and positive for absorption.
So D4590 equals -4.9 AA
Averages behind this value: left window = 30.1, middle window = 39.2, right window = 40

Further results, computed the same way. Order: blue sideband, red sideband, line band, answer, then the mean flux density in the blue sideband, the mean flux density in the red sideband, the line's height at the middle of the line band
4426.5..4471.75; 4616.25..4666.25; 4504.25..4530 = -1.76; 26.8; 40.1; 31.5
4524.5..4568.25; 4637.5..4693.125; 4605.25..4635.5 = -2.81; 34.1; 39.3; 37.3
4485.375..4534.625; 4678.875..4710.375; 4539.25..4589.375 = -3.54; 33.1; 40.1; 35.1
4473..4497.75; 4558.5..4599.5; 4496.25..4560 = 4.04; 32.4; 39.5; 35.7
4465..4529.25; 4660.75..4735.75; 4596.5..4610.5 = -1.28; 32.9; 40.2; 36.7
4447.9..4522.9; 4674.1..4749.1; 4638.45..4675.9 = -1.35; 31.4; 40.1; 38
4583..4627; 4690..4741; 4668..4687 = 0.90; 40.2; 40.4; 40.3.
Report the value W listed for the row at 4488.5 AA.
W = 32.84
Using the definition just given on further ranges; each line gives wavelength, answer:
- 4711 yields 41.9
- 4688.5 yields 43.23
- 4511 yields 33.64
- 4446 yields 29.81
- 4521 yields 36.73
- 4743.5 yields 39.59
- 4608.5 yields 40.6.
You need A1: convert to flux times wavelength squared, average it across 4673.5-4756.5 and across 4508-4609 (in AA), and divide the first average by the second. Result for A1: 1.19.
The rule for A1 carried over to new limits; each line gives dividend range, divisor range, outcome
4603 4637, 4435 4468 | 1.65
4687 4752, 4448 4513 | 1.46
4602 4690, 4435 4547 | 1.38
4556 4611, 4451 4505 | 1.36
